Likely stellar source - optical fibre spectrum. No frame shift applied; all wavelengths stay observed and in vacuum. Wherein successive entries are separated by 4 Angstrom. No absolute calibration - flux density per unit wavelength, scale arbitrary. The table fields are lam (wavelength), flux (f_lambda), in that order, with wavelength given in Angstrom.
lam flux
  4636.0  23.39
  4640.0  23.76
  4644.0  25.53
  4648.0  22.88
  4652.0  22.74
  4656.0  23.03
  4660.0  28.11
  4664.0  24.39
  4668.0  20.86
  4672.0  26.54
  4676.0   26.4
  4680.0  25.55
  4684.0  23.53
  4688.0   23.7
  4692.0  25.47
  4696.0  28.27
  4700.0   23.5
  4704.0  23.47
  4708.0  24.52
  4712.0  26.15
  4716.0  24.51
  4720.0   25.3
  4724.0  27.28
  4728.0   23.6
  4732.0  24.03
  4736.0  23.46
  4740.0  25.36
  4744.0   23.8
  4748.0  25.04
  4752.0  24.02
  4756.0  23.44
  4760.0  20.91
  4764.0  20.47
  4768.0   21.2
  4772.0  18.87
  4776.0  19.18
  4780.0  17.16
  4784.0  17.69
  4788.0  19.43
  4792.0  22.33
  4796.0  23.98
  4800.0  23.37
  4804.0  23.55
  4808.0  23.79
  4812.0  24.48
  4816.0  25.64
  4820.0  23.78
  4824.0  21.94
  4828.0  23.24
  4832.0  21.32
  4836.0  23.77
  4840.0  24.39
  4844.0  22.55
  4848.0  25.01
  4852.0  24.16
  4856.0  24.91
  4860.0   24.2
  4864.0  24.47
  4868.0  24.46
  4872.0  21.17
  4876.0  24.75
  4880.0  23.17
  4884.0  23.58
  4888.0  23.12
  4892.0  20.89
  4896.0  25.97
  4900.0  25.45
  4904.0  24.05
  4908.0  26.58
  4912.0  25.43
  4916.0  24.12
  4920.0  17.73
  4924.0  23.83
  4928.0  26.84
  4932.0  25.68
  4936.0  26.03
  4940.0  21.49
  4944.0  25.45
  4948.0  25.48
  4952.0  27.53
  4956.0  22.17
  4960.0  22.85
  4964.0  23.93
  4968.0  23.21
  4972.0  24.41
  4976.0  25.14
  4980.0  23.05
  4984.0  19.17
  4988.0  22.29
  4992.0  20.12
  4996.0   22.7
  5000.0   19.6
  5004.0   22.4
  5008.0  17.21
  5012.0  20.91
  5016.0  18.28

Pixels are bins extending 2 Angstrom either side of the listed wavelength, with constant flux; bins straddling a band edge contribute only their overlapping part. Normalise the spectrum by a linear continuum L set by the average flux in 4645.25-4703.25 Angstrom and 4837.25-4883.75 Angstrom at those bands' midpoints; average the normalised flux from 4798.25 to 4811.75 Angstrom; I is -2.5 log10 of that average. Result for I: 0.02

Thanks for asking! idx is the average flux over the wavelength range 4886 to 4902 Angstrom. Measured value 23.9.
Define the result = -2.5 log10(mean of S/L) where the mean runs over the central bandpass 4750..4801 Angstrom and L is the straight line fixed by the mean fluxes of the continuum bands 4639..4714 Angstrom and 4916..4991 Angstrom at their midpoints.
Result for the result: 0.16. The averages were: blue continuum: 24.7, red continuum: 23.6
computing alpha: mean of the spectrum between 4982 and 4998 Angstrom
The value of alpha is 21.1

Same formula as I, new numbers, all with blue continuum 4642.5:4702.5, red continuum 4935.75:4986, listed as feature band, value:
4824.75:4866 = 0.02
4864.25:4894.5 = 0.04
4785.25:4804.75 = 0.09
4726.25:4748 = 0.01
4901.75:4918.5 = -0.04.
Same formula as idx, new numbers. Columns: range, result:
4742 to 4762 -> 23.4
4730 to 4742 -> 24.3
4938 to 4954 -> 25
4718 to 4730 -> 25.4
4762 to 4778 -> 19.9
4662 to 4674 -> 23.9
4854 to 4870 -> 24.5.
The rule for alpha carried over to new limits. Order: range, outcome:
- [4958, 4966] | 23.4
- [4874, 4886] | 23.8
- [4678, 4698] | 25.3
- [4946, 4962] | 24.5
